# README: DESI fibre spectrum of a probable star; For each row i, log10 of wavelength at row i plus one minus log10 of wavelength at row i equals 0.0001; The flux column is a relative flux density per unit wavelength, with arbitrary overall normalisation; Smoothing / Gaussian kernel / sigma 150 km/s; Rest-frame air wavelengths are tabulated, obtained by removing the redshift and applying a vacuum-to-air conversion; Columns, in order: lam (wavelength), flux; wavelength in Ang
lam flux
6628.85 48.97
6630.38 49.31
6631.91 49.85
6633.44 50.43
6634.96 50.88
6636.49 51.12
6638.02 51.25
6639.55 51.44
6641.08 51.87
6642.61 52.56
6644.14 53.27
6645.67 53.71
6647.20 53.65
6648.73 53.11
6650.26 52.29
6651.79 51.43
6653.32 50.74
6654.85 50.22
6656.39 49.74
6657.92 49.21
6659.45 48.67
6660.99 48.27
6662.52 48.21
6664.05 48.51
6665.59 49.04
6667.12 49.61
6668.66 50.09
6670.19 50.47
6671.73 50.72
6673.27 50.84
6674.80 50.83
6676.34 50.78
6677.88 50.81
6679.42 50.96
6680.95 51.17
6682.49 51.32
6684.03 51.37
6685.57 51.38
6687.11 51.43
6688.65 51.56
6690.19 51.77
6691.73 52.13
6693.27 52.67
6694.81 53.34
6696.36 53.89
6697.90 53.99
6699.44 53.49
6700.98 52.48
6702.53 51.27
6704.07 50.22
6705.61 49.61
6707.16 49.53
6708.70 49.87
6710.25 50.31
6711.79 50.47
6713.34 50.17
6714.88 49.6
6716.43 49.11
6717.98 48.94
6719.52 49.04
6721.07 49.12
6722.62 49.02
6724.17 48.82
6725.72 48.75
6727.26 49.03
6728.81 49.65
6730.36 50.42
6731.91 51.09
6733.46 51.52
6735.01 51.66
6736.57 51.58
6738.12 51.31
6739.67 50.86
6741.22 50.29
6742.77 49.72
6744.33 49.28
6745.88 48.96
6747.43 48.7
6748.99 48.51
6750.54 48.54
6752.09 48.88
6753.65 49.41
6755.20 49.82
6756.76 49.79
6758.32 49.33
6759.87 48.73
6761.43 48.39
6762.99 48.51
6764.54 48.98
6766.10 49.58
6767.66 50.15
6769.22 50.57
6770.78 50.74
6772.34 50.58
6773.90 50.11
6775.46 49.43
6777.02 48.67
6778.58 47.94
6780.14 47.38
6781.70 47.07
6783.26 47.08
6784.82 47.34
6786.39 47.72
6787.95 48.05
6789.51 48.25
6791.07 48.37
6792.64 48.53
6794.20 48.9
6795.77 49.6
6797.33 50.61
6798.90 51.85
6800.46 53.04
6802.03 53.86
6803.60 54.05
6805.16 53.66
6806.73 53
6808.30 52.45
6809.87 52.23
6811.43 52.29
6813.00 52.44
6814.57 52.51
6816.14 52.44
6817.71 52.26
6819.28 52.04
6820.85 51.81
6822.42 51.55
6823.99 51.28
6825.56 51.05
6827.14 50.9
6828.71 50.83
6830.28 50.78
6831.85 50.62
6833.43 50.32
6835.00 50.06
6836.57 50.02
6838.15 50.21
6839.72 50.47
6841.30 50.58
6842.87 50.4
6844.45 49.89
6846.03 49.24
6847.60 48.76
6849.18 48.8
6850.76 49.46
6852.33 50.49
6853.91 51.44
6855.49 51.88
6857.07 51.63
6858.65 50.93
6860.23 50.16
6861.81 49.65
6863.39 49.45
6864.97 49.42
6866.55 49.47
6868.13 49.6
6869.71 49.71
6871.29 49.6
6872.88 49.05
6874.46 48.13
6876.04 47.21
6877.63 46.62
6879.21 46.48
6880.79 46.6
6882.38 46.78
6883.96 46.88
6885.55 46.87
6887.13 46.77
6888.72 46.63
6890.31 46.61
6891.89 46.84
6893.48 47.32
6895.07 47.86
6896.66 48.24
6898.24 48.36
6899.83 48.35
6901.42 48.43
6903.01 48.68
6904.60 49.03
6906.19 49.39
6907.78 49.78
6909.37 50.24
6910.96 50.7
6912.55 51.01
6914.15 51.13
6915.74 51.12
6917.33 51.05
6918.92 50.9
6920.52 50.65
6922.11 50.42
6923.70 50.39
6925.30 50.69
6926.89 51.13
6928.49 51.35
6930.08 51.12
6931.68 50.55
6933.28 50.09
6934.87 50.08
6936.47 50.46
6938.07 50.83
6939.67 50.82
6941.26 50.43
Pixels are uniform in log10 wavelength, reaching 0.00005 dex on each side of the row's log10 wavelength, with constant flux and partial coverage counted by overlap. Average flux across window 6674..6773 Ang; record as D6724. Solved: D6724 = 50.4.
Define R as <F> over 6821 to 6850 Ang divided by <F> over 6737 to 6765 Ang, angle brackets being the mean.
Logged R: 1.02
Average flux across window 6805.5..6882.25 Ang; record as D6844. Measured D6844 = 50.3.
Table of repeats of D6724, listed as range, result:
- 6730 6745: 50.8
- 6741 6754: 49.1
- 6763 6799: 49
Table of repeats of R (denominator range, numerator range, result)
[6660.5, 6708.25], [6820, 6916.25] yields 0.97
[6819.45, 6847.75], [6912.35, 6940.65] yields 1.00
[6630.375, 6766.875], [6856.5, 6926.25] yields 0.97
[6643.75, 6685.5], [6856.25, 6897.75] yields 0.95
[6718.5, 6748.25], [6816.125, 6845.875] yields 1.02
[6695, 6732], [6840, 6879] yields 0.99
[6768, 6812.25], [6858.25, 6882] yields 0.97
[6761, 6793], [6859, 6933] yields 1.01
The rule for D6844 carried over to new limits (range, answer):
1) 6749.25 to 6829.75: 50.2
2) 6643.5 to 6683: 50.7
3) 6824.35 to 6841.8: 50.5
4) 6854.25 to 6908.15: 48.5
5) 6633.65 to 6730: 50.8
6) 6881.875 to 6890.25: 46.8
